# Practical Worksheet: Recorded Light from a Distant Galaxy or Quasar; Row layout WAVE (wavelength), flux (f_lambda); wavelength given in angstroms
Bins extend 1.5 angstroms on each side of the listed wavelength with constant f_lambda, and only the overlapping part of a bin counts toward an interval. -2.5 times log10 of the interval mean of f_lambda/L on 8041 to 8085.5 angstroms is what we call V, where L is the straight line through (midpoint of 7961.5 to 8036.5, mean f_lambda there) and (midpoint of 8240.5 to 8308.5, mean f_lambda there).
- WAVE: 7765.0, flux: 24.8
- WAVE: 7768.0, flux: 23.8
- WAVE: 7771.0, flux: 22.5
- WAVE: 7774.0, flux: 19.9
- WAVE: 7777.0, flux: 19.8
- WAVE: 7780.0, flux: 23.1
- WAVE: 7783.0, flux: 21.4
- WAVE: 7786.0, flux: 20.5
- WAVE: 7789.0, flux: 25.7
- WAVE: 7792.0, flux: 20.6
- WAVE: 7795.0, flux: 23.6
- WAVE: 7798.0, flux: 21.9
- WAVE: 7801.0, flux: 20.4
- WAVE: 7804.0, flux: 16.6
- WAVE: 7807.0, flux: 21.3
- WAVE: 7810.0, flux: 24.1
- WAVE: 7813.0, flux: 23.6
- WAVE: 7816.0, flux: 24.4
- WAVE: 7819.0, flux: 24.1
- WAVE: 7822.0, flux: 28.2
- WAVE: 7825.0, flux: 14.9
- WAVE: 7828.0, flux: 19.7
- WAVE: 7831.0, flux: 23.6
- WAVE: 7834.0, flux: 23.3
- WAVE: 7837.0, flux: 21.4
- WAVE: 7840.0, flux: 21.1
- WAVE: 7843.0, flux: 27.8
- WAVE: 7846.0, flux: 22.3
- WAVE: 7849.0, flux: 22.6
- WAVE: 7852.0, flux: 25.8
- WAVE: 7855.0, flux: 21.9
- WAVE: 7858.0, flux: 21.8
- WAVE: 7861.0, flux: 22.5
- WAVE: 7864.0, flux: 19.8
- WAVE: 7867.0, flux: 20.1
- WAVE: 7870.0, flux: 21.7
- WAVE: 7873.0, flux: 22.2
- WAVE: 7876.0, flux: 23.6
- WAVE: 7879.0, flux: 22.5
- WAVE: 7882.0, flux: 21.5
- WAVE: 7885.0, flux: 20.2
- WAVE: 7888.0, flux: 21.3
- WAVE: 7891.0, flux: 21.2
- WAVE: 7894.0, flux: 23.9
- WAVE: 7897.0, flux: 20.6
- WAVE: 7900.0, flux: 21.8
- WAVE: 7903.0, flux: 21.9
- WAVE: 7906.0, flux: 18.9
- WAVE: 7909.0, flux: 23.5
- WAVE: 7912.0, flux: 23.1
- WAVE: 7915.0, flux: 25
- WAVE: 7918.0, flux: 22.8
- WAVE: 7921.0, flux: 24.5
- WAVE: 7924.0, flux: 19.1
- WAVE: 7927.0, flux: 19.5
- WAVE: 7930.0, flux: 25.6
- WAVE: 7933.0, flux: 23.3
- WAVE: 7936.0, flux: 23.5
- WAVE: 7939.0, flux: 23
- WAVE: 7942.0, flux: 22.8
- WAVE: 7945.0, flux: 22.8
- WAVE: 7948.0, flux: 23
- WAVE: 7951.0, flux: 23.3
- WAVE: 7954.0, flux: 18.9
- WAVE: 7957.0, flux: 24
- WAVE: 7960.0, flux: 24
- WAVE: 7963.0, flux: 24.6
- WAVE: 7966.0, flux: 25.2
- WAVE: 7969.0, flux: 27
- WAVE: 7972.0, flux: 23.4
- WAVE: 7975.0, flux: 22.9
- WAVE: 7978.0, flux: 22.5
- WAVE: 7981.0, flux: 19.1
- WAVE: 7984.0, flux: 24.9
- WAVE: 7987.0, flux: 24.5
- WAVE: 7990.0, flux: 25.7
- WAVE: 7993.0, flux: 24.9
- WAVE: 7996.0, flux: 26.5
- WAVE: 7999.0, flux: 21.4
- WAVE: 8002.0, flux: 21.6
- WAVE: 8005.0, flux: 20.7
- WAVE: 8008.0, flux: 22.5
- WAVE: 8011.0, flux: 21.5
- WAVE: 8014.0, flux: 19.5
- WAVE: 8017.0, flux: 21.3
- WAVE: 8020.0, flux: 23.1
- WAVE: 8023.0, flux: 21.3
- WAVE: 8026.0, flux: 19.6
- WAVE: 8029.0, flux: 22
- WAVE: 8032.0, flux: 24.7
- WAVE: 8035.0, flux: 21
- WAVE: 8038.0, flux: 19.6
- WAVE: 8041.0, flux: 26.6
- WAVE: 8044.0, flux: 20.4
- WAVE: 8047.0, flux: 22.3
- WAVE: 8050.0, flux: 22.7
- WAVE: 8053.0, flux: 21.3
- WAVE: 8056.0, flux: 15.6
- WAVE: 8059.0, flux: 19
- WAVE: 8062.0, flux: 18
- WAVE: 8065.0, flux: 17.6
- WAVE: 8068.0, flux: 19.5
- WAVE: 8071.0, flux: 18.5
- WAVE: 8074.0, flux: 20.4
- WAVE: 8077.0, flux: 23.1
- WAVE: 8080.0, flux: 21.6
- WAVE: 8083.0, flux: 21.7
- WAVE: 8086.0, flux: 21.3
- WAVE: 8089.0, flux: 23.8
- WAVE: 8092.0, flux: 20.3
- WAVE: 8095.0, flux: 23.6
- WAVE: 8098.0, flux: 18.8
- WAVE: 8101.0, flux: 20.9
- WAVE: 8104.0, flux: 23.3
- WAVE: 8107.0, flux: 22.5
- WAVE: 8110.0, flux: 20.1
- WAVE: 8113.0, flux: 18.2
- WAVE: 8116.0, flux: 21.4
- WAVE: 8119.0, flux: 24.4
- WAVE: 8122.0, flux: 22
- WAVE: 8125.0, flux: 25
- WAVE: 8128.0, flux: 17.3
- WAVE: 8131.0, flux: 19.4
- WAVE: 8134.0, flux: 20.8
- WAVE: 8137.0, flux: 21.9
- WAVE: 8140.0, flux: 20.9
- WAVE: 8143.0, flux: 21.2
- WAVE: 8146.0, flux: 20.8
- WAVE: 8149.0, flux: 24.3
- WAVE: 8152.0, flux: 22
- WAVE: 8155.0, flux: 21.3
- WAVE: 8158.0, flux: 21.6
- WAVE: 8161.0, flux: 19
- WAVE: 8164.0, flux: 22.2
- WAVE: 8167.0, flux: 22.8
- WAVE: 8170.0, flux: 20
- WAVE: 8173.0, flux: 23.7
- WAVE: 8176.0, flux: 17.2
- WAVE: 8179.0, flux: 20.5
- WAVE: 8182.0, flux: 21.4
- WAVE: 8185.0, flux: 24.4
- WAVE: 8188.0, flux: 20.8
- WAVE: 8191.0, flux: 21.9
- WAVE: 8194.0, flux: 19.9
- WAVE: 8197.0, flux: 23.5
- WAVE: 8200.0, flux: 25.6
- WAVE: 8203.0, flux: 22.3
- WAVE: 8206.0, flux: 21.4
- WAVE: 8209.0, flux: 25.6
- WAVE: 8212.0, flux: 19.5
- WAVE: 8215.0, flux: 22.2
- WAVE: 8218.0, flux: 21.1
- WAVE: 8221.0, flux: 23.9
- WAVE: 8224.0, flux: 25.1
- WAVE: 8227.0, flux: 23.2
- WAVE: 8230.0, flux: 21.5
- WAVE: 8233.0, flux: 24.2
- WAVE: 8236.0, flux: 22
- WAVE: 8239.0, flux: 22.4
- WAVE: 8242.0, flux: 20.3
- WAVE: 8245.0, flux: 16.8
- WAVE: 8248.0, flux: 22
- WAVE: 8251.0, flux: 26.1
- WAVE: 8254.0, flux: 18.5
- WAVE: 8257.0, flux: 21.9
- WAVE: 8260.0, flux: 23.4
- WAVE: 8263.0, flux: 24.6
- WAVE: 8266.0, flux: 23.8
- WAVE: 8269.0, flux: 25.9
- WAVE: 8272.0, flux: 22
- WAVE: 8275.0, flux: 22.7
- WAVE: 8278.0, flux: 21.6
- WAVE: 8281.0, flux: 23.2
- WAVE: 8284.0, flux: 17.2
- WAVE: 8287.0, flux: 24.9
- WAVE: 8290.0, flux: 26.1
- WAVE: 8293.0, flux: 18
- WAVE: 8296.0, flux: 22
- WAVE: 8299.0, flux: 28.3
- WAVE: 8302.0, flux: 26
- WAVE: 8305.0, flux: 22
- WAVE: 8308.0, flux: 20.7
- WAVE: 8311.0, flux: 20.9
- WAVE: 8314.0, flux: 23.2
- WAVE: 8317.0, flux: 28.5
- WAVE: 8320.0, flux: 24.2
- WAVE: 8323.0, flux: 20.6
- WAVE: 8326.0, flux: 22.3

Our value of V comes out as 0.12 mag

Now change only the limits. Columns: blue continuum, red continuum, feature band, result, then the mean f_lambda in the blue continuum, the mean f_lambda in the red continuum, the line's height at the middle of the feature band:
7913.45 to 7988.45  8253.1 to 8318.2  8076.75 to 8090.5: 0.04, 23.2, 23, 23.1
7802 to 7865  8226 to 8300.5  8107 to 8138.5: 0.07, 22.4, 22.5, 22.5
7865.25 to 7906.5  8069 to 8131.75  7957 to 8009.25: -0.10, 21.6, 21.3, 21.5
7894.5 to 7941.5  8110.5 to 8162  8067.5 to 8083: 0.04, 22.4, 21.3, 21.6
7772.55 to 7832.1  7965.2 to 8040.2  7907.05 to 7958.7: -0.02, 21.9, 22.7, 22.4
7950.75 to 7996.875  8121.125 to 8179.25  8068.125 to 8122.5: 0.03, 23.8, 21.2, 22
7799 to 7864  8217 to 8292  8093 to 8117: 0.07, 22.4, 22.6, 22.5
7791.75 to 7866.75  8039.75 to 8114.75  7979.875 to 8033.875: -0.06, 22.3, 20.8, 21.2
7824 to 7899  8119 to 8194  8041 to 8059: 0.04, 21.9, 21.4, 21.6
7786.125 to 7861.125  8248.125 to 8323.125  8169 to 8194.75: 0.09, 22.5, 23.1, 22.9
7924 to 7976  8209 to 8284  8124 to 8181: 0.08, 23.2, 22.4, 22.6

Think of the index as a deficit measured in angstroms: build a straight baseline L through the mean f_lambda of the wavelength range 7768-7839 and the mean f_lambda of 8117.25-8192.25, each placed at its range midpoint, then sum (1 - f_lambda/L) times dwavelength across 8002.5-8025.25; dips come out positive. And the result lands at 0.3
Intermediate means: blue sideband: 22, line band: 21.4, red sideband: 21.5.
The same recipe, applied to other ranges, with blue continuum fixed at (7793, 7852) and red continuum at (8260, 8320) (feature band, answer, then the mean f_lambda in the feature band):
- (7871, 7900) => 0.86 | 21.9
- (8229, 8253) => 1.38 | 21.9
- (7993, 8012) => 0.14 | 22.6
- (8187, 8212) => 0.69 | 22.5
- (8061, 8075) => 2.51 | 18.8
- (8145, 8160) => 0.71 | 21.9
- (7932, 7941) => -0.24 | 23.2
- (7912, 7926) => -0.09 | 22.8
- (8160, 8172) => 0.96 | 21.2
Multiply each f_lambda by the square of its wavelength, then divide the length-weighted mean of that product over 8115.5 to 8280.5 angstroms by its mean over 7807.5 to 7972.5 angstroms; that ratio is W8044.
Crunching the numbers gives 1.05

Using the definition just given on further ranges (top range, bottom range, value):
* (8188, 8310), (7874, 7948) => 1.10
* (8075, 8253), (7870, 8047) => 1.02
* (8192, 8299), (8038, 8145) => 1.11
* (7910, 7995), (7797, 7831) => 1.11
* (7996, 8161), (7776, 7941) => 1.01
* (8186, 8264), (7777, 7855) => 1.10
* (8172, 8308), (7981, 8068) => 1.09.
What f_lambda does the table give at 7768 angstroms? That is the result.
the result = 23.8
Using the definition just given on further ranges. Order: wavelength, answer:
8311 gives 20.9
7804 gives 16.6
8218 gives 21.1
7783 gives 21.4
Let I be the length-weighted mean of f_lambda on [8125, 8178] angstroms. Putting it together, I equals 21.1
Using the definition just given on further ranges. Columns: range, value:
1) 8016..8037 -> 21.8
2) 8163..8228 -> 22.2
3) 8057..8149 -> 20.9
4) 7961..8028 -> 22.9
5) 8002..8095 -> 21.1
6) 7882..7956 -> 22.2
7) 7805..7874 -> 22.5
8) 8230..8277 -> 22.4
